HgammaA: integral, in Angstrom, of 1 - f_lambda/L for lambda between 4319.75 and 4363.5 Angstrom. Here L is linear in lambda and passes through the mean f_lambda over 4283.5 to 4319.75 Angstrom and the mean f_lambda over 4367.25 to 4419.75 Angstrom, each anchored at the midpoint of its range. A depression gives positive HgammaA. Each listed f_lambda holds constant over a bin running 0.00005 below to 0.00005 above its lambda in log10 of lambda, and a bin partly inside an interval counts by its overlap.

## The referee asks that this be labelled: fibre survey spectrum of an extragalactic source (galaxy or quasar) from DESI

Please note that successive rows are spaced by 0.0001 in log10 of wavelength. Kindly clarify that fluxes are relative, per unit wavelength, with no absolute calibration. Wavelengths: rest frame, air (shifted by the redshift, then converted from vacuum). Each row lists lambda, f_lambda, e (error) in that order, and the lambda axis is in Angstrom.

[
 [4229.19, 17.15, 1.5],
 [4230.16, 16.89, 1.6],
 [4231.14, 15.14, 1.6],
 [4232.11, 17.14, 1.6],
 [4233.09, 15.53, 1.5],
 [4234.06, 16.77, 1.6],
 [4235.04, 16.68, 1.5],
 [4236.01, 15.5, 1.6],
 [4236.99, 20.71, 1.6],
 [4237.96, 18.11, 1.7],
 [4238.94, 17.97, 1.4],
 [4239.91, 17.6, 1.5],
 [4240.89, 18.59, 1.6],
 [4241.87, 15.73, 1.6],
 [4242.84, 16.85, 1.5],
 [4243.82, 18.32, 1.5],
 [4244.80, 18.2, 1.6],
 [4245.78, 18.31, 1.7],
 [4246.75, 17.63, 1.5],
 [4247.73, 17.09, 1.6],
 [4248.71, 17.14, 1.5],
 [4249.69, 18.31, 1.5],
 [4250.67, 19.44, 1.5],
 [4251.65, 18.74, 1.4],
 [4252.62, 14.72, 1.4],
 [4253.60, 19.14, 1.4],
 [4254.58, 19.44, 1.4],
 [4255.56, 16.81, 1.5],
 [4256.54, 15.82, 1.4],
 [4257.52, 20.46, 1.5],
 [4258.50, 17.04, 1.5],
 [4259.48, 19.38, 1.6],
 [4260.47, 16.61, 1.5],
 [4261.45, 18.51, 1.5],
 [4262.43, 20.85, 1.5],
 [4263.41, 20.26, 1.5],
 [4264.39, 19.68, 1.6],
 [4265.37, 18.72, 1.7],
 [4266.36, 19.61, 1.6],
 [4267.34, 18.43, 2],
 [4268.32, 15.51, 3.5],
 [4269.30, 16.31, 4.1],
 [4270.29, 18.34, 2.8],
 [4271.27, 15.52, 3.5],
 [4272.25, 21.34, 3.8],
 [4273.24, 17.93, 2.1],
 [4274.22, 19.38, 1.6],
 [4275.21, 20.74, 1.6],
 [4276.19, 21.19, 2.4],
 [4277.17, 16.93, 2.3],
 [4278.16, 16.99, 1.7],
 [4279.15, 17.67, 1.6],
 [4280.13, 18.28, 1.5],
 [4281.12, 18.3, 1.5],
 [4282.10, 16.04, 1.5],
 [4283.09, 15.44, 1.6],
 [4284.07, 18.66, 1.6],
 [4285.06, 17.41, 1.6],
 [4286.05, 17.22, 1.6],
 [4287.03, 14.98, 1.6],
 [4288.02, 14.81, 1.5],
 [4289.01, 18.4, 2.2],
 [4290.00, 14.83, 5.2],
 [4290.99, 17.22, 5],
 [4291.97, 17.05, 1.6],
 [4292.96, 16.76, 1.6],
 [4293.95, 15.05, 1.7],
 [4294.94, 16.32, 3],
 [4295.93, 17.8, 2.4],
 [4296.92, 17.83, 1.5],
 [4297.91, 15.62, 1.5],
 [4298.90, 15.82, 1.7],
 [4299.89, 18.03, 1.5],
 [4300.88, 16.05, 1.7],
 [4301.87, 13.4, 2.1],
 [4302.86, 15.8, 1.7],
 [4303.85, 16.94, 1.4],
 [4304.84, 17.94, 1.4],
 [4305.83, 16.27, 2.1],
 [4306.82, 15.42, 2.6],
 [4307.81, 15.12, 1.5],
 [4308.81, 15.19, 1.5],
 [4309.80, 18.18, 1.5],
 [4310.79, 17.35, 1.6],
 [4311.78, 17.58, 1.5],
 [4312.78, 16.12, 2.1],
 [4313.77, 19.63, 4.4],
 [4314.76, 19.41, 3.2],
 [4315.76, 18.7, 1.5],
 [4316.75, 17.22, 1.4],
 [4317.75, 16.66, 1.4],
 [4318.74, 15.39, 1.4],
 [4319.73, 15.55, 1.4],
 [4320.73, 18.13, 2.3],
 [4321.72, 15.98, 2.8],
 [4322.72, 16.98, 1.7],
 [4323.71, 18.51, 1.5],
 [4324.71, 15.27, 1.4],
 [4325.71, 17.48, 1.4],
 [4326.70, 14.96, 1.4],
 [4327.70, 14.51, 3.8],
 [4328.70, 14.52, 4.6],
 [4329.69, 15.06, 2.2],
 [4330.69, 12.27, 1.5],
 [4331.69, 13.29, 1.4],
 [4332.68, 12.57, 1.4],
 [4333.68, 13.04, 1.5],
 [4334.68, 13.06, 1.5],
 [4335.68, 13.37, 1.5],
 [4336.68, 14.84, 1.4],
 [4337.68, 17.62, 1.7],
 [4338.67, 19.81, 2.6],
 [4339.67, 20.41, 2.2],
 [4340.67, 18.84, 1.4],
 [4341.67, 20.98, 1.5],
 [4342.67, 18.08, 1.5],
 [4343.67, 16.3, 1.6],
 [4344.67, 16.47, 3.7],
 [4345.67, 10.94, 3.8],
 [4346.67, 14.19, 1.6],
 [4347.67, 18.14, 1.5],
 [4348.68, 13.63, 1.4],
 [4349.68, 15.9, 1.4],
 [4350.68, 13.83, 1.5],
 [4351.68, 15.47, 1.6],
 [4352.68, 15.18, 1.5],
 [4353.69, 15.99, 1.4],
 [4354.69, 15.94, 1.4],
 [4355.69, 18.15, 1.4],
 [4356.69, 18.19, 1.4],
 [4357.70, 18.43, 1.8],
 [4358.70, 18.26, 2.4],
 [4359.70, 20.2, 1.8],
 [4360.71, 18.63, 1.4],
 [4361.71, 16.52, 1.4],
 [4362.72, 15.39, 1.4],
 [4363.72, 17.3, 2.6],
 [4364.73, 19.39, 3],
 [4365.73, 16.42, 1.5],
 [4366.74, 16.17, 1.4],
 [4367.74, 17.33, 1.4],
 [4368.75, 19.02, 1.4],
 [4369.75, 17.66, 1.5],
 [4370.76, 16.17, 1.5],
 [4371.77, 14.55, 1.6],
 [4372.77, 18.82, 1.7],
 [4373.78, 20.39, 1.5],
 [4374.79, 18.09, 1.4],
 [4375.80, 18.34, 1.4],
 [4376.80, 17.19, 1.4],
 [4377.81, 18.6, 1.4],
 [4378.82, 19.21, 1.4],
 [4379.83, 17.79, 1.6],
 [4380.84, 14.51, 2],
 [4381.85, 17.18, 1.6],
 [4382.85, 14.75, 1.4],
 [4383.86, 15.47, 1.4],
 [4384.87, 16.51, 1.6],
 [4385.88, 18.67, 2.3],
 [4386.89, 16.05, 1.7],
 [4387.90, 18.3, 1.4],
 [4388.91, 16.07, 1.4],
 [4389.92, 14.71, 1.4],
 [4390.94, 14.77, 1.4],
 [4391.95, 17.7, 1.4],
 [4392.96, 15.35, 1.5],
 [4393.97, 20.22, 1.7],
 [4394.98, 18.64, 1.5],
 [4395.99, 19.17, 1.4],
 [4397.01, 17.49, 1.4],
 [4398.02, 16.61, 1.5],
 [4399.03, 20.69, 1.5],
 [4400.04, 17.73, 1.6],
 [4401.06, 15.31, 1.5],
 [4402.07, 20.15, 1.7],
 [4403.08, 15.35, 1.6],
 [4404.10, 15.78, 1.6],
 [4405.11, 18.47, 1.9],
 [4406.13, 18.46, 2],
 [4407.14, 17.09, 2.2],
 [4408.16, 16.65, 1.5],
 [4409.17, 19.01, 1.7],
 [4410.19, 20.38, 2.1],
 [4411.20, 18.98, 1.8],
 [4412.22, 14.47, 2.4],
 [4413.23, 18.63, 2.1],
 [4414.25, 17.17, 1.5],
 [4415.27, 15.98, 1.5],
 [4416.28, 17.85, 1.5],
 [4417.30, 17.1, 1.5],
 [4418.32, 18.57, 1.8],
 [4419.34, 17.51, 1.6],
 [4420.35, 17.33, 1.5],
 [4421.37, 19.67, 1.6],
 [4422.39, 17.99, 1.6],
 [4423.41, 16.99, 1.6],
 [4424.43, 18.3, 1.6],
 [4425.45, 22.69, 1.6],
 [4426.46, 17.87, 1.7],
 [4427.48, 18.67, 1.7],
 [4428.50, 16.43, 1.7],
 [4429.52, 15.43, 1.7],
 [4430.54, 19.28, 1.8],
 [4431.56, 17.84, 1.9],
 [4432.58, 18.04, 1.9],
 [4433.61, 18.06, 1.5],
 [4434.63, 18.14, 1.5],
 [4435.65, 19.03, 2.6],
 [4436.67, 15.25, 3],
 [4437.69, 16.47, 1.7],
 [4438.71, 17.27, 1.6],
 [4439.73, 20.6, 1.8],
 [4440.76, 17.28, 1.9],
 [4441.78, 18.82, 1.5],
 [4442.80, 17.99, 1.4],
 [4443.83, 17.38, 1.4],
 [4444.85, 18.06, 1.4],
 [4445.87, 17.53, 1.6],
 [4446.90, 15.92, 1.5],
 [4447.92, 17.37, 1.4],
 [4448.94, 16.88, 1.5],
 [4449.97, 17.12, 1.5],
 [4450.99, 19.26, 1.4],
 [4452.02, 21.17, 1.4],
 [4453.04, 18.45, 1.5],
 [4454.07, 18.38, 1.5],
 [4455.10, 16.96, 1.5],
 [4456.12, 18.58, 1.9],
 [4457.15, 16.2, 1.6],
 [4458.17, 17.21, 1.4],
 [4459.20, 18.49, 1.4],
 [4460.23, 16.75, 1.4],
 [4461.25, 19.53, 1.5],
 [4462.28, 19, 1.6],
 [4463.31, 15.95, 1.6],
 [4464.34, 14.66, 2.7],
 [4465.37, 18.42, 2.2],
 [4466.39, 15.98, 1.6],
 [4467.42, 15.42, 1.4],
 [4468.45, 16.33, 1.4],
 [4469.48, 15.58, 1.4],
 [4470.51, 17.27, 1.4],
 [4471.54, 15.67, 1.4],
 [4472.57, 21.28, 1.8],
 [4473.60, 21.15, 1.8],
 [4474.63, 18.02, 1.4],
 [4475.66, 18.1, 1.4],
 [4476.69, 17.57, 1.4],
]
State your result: 2.2 Angstrom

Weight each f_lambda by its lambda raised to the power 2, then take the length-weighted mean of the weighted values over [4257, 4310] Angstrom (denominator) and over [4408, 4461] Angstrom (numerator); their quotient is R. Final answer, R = 1.10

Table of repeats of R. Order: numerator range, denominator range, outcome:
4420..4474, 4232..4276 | 1.08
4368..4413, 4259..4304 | 1.05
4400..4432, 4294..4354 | 1.15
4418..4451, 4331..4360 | 1.15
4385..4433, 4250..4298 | 1.06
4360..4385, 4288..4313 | 1.09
